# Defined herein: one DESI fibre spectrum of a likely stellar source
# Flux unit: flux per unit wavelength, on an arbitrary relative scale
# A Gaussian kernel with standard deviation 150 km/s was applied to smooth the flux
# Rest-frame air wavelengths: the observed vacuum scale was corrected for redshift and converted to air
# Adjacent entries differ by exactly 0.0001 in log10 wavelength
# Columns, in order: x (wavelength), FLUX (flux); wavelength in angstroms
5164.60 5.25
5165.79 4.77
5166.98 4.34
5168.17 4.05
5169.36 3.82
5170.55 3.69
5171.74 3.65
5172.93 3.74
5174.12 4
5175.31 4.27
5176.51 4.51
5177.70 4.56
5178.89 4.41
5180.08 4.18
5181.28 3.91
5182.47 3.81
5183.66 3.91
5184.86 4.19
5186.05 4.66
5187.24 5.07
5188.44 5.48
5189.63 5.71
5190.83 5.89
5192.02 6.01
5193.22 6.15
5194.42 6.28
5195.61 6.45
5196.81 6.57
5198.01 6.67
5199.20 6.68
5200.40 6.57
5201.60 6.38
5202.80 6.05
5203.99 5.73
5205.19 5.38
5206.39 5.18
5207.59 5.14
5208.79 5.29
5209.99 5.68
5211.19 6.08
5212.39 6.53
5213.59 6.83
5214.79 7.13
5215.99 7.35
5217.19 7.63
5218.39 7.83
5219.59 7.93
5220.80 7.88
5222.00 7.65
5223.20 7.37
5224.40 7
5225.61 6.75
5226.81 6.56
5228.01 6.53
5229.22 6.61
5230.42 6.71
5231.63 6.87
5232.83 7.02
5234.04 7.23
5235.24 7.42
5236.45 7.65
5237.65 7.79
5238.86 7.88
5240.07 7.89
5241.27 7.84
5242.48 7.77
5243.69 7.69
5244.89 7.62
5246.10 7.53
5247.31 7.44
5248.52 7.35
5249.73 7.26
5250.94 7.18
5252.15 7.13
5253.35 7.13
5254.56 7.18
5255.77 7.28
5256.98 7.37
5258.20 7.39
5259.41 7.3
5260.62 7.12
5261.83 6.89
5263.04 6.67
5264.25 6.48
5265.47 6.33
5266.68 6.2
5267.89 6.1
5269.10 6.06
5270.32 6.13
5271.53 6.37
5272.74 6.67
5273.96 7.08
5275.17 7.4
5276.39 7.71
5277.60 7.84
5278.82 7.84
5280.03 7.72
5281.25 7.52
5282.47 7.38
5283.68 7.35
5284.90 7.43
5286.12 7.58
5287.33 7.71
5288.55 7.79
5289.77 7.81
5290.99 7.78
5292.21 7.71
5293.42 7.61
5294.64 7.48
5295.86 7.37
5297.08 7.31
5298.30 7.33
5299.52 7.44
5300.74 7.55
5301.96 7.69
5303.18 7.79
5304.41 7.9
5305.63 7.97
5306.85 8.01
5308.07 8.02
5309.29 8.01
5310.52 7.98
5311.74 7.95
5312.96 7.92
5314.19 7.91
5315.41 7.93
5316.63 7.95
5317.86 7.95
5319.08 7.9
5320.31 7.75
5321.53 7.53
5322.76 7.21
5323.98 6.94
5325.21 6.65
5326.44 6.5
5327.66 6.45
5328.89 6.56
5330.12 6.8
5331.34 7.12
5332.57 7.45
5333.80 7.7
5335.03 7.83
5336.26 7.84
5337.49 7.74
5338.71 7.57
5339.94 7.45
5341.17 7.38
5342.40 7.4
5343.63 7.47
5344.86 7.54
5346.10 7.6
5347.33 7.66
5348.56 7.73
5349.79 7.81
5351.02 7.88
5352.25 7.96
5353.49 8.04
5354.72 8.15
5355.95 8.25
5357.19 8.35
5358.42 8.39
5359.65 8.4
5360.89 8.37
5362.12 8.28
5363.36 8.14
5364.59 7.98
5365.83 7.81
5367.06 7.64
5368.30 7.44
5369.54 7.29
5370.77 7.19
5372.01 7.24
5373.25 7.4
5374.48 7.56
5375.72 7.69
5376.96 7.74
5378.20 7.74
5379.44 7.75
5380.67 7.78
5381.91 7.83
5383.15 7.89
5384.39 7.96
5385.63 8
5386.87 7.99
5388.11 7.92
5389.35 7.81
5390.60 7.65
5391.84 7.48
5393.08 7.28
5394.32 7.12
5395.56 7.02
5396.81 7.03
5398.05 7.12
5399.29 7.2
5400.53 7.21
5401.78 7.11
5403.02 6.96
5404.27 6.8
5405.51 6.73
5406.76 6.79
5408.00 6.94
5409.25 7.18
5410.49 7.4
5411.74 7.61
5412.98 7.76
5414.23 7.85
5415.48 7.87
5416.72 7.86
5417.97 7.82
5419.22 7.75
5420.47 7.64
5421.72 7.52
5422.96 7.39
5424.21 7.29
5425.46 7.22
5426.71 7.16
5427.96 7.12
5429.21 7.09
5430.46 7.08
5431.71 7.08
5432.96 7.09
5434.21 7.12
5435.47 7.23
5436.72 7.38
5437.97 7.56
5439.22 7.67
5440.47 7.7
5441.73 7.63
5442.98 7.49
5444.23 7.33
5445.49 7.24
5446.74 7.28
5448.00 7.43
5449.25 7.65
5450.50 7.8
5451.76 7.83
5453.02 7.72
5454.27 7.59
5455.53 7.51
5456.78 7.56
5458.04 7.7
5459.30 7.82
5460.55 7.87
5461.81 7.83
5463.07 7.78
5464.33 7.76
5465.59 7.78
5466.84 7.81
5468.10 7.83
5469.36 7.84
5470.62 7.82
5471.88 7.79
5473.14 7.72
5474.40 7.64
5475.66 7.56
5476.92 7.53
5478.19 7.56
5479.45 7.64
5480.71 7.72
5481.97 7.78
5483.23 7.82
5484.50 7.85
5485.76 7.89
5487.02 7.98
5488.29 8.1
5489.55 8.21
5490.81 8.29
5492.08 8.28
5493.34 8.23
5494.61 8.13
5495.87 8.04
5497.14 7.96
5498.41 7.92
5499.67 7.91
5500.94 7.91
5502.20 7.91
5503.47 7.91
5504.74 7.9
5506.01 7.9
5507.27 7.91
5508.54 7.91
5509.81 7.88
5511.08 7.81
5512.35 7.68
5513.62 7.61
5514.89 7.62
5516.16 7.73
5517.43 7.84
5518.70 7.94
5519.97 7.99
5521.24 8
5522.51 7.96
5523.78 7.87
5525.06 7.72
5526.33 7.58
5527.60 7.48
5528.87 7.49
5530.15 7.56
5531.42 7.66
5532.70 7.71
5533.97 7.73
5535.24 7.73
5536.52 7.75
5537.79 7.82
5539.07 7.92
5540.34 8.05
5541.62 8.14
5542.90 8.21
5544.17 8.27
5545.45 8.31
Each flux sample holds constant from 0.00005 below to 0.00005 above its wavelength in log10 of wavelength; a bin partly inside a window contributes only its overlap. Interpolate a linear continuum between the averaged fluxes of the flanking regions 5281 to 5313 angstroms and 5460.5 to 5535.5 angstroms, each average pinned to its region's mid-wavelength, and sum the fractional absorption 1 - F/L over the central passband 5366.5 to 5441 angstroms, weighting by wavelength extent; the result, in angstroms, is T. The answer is 3.2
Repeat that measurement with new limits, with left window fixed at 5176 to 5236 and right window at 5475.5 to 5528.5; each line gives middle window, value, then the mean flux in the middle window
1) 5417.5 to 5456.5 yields 0.3 angstroms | 7.43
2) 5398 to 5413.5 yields 0.3 angstroms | 7.14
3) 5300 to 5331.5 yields -3.6 angstroms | 7.54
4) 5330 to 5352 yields -2.1 angstroms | 7.58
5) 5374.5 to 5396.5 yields -1.5 angstroms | 7.67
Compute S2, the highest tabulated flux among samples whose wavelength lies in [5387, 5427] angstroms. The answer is 7.92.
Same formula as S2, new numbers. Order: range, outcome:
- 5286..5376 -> 8.4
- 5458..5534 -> 8.29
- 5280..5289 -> 7.79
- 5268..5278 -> 7.84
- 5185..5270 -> 7.93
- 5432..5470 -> 7.87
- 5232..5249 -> 7.89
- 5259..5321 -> 8.02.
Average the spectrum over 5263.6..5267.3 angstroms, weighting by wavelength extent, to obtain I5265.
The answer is 6.34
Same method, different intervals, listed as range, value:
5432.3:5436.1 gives 7.14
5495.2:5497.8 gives 7.99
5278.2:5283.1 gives 7.61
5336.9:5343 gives 7.52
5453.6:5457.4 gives 7.57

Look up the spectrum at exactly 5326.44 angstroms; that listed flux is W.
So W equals 6.5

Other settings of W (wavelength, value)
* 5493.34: 8.23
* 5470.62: 7.82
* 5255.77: 7.28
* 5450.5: 7.8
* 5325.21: 6.65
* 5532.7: 7.71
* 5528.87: 7.49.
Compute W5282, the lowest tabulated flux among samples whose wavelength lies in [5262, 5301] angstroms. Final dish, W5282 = 6.06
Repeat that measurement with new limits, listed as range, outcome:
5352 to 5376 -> 7.19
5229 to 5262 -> 6.61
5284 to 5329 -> 6.45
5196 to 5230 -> 5.14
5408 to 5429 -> 6.94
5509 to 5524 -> 7.61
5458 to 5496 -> 7.53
